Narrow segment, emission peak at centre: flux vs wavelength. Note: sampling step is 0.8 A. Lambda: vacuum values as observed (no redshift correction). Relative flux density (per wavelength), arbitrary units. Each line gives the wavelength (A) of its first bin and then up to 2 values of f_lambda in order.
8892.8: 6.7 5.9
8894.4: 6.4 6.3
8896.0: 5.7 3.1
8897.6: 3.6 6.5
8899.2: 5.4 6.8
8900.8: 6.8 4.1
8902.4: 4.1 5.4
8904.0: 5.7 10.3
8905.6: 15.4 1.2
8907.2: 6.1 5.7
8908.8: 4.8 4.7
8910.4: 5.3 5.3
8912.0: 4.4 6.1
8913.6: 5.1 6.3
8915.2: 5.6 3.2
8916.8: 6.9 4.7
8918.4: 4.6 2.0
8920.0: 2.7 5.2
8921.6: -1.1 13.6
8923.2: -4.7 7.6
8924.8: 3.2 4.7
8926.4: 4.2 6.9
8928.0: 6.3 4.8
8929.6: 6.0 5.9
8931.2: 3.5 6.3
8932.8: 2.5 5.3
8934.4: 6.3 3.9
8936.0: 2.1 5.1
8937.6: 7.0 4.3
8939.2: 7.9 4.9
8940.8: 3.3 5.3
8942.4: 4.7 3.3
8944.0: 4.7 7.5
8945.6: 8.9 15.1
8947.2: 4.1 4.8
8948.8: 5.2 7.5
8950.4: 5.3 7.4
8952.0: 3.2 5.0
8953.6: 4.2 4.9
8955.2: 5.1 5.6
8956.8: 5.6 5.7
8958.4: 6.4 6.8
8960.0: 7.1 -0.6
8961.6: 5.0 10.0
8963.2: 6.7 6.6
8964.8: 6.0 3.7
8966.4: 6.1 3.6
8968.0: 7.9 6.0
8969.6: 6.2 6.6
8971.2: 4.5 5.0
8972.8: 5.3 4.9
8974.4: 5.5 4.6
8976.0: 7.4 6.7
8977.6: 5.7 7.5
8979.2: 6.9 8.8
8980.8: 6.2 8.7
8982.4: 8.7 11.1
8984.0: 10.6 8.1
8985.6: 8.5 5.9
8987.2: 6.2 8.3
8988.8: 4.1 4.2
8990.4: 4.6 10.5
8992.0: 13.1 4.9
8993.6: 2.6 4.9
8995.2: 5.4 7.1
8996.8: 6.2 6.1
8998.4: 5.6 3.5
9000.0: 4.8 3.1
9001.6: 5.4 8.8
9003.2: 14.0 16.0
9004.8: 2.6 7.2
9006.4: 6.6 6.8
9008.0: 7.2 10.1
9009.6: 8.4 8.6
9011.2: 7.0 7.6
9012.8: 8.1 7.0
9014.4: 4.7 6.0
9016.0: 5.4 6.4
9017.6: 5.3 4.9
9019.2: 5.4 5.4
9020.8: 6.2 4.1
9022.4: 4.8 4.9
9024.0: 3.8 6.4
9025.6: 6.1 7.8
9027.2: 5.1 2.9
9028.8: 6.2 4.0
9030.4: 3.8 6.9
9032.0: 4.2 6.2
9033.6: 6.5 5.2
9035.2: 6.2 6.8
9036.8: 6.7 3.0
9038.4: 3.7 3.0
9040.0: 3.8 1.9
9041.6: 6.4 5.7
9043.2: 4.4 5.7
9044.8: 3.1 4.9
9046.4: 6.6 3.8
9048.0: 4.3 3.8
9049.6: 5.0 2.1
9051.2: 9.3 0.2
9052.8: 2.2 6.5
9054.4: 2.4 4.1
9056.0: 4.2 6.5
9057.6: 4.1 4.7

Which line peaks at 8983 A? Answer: Halpha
